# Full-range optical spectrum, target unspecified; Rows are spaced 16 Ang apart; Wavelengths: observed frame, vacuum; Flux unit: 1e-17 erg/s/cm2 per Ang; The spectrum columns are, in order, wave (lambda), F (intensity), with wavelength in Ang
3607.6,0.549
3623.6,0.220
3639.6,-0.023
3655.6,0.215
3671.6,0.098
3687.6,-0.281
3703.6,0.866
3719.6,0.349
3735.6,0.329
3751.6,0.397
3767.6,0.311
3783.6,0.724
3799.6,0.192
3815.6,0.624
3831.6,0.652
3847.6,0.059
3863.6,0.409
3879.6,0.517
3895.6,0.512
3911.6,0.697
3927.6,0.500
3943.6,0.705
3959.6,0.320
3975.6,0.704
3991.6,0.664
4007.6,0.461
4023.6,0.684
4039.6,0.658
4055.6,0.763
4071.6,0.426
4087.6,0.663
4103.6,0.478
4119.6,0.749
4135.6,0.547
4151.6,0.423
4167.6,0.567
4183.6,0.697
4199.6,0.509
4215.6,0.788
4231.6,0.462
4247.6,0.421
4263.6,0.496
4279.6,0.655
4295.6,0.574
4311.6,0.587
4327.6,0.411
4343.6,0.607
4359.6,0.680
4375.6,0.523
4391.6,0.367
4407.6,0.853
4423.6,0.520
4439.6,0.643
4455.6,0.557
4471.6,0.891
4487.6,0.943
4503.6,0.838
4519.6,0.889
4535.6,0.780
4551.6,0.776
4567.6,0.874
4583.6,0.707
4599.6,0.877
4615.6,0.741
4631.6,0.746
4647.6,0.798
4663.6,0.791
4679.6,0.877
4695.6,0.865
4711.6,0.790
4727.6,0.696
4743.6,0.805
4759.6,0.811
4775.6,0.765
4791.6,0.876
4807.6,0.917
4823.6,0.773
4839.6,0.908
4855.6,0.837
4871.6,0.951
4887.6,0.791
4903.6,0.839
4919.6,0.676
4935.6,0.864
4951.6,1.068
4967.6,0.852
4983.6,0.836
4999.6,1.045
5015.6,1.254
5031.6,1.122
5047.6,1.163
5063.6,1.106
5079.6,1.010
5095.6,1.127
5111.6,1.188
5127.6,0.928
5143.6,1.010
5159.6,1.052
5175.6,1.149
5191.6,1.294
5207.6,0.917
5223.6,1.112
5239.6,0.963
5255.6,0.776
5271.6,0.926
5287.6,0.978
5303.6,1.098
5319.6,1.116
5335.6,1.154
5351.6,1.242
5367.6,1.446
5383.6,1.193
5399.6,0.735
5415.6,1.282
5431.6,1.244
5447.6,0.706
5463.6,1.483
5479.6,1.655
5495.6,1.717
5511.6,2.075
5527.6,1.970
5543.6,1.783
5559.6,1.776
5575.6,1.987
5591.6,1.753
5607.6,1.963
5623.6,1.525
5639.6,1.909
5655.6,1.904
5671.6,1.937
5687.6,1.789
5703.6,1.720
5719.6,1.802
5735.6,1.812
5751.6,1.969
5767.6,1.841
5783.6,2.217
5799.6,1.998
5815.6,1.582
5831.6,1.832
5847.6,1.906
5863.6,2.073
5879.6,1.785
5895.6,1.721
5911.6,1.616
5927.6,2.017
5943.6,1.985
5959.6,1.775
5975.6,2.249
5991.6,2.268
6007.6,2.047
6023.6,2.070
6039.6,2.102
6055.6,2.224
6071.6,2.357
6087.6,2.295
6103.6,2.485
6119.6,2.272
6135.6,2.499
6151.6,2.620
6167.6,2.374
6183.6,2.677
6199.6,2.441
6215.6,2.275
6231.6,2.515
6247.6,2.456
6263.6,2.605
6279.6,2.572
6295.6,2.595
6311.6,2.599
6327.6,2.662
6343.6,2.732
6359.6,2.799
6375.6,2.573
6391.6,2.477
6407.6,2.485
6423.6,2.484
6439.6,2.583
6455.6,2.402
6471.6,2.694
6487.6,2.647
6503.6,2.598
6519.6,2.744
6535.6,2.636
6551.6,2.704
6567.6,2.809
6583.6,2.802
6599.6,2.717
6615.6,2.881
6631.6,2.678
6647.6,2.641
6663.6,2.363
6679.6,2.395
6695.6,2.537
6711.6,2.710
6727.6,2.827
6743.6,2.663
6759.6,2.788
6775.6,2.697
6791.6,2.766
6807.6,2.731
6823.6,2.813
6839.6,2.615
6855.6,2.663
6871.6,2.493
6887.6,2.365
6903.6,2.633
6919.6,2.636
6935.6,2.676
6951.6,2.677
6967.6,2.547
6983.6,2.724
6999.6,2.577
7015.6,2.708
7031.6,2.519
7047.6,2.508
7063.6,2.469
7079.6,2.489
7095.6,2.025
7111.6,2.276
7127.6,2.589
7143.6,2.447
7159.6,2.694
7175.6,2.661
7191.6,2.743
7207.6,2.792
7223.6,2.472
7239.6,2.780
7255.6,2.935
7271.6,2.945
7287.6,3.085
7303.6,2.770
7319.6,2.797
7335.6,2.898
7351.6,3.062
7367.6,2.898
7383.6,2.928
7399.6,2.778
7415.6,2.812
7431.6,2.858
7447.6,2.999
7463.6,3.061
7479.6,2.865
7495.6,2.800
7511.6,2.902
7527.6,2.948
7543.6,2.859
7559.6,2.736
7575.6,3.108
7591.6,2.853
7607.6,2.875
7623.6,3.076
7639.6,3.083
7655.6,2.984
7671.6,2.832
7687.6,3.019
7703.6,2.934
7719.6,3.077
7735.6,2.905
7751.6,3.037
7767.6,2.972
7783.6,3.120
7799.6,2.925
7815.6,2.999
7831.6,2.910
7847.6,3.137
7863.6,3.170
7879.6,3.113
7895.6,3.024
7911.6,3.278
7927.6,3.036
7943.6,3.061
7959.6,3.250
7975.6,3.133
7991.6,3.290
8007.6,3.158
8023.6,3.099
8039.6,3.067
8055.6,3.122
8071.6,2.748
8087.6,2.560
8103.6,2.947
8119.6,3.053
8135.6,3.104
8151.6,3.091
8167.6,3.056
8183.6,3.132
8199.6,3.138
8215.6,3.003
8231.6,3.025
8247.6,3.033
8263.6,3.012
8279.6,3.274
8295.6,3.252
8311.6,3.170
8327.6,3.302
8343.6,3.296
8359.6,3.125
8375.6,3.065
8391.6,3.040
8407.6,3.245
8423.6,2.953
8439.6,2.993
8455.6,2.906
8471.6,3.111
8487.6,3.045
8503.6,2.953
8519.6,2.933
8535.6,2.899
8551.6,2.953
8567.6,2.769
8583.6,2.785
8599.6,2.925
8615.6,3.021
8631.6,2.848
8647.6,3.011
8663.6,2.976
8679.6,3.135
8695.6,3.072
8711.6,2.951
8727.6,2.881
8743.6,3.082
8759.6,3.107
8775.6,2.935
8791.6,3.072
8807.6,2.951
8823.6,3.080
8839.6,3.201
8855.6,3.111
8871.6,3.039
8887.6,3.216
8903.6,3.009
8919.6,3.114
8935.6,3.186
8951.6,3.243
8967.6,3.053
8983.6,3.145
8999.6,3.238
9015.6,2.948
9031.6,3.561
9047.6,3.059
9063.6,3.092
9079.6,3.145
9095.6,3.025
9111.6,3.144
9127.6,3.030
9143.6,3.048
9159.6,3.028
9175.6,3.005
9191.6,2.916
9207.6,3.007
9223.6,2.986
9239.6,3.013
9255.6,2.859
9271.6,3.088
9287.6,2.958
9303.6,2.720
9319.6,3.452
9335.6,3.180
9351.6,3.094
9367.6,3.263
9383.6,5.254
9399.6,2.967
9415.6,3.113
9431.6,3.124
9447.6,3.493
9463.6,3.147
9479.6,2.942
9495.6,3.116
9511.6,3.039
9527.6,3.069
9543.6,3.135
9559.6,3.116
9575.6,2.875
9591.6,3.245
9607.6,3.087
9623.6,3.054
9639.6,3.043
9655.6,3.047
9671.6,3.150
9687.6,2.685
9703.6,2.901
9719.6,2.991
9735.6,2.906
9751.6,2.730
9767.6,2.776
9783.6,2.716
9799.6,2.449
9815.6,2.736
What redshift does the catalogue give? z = 0.371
